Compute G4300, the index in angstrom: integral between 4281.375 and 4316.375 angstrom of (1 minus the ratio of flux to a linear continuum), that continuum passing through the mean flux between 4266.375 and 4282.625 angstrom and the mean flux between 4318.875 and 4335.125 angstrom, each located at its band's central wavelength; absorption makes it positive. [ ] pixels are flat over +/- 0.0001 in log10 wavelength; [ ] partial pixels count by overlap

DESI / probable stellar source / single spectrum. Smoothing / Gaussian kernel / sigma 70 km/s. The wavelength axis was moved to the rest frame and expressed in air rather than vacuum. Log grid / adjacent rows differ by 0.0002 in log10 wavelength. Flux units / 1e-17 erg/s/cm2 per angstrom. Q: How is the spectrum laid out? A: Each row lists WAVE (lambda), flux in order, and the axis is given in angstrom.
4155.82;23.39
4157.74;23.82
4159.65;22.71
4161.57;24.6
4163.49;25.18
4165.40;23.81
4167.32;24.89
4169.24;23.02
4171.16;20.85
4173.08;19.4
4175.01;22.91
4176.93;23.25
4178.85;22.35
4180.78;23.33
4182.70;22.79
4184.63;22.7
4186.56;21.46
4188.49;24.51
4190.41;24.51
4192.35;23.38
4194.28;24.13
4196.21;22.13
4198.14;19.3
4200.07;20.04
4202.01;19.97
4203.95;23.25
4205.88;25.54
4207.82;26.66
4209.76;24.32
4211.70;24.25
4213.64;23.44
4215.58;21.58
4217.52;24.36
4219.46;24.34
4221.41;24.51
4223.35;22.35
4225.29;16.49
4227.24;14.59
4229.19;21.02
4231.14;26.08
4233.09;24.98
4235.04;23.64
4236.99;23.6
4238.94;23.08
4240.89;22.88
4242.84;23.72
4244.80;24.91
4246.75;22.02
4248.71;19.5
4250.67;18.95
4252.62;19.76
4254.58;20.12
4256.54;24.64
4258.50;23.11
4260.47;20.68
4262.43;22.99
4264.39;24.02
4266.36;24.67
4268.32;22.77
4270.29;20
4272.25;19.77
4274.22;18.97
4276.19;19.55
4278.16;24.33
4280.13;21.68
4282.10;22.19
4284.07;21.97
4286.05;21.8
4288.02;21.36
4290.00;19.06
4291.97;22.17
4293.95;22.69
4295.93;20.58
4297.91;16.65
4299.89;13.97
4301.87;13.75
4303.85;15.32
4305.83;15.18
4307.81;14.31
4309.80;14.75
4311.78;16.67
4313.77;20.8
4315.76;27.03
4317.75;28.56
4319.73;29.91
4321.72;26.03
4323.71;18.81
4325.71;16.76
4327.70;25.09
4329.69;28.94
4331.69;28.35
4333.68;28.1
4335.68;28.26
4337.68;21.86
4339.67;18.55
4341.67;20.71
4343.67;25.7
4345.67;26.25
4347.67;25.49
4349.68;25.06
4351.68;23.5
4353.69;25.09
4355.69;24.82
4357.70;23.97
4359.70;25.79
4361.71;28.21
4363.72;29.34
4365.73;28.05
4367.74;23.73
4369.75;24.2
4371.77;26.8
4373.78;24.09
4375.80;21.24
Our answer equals 6.5 angstrom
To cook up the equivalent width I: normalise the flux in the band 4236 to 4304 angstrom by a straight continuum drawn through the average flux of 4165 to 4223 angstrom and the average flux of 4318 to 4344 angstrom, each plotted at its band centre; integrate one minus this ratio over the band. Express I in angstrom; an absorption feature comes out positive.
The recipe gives 7.7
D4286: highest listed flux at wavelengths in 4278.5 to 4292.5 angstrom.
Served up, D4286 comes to 22.19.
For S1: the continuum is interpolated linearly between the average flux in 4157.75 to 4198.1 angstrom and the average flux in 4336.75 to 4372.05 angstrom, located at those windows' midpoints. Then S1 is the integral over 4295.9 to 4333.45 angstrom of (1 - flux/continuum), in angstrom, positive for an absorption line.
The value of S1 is 5.6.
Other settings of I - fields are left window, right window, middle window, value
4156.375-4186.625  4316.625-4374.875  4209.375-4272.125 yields 3.9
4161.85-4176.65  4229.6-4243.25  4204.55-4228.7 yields 1.0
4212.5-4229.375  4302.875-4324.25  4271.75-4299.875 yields 0.3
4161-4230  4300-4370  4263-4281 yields 0.9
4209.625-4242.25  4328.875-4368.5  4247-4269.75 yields 1.5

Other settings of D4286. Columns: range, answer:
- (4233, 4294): 24.98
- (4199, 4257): 26.66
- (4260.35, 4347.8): 29.91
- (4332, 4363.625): 28.26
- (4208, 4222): 24.51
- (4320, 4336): 28.94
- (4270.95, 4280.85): 24.33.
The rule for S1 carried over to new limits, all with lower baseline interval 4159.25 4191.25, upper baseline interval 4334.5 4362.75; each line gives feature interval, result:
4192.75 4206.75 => 0.7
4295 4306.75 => 4.0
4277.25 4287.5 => 0.7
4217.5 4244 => 1.2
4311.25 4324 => -0.1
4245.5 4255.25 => 1.4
